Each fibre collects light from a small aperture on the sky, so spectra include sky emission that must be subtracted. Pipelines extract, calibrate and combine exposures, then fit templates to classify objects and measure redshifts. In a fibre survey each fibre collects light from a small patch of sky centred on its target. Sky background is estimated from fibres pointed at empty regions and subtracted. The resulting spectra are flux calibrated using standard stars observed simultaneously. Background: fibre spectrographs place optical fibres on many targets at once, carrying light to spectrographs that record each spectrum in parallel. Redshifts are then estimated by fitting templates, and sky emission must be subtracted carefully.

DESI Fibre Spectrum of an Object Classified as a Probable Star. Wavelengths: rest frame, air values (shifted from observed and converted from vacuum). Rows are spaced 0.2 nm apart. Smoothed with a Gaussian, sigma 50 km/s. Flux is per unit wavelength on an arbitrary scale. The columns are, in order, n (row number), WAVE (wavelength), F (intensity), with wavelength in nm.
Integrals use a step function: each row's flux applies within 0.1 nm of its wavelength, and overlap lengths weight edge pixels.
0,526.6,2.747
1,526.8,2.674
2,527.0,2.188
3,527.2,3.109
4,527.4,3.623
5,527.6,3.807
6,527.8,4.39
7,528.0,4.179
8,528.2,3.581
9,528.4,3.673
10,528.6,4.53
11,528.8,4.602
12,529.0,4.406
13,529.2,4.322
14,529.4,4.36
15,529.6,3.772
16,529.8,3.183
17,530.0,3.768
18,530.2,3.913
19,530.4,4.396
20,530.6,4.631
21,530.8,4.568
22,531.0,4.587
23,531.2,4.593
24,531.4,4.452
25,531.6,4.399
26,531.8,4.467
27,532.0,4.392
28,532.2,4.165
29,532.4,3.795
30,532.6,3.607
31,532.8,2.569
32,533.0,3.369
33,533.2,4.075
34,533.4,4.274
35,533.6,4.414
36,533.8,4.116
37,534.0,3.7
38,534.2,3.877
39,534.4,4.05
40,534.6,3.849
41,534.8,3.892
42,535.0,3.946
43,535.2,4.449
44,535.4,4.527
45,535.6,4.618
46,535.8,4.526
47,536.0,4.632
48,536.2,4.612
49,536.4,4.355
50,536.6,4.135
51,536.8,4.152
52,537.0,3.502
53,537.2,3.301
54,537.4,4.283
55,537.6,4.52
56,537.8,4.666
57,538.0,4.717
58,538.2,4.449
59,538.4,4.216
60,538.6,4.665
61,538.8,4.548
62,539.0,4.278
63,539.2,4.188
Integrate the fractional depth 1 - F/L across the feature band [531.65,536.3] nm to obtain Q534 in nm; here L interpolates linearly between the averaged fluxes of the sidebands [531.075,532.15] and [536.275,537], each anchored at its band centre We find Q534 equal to 0.22 nm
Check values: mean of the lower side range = 4.45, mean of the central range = 4.09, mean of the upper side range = 4.13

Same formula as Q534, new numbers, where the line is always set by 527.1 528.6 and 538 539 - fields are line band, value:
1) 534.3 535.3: 0.05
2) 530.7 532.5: -0.15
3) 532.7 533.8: 0.10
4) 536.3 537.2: 0.08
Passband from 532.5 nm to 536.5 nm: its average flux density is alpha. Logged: 4.07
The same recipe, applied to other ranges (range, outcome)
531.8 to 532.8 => 3.9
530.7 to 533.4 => 4.09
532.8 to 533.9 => 3.91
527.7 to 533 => 4.11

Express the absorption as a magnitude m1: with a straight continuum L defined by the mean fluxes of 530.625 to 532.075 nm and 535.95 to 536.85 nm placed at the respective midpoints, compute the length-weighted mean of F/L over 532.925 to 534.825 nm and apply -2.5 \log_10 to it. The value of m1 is 0.12 mag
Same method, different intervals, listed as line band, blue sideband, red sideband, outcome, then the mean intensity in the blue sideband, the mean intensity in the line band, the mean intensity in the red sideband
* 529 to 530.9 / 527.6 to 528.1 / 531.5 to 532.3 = 0.04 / 4.19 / 4.12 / 4.36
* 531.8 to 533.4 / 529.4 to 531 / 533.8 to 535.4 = 0.07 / 4.09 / 3.79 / 4.01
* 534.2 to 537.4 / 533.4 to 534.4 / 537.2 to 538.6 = 0.01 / 4.05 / 4.16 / 4.4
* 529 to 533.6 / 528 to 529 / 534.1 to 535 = -0.01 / 4.14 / 4.09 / 3.92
